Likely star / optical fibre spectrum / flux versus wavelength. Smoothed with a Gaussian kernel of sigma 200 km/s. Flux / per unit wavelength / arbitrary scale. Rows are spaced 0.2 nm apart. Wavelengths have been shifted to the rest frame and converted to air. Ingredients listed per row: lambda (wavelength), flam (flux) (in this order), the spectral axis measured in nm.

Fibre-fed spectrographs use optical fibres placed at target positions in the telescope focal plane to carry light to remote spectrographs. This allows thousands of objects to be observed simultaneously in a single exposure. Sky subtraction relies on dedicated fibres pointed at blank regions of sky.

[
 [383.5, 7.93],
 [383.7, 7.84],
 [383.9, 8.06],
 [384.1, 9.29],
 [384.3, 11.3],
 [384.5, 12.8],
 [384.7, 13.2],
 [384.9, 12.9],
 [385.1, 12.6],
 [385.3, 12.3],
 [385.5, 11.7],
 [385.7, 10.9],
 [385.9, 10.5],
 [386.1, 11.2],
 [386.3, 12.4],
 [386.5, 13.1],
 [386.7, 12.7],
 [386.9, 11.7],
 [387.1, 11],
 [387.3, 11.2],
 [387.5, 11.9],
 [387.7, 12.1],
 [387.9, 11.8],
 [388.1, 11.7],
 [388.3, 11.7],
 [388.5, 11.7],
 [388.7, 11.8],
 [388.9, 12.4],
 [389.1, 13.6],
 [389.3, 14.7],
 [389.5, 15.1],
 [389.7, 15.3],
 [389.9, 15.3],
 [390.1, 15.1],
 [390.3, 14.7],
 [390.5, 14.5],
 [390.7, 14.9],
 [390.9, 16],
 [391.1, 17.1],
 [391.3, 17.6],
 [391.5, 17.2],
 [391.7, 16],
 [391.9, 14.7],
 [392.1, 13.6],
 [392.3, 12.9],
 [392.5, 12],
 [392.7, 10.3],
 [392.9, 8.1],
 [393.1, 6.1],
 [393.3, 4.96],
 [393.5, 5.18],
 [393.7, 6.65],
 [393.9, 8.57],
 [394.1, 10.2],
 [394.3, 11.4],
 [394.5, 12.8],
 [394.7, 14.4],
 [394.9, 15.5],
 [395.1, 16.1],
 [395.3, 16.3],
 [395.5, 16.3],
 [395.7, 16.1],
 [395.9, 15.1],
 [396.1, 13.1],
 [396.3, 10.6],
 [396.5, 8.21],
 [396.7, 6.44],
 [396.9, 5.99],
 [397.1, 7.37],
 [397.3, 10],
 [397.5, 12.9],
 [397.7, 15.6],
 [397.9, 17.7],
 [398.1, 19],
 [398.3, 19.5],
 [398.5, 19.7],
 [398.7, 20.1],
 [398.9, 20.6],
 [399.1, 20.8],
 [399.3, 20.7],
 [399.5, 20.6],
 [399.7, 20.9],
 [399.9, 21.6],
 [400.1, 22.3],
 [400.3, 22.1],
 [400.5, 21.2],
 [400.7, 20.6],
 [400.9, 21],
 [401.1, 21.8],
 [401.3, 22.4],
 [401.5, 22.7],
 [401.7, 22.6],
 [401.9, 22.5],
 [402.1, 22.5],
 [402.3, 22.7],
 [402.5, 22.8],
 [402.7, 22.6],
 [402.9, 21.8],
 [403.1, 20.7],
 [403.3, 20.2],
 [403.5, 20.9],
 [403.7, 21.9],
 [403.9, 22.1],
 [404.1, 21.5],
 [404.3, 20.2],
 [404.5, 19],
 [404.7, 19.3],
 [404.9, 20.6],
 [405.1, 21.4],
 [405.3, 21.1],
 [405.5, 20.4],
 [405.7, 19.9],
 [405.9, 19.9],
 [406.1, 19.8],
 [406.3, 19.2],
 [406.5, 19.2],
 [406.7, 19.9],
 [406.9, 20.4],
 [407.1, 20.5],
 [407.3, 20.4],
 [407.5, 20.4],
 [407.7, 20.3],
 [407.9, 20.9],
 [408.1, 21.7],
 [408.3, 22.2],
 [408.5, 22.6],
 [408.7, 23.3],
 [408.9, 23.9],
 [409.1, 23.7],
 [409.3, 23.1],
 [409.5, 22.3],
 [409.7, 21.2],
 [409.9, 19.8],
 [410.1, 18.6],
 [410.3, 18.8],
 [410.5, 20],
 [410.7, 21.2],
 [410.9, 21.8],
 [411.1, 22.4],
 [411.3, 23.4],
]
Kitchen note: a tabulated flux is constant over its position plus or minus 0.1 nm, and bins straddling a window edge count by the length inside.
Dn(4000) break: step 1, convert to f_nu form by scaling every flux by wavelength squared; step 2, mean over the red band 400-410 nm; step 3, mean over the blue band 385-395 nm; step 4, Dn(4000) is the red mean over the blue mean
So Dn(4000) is 1.9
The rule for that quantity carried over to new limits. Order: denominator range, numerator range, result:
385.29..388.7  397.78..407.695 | 1.92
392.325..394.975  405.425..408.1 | 2.21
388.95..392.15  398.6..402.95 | 1.49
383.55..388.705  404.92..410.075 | 2.04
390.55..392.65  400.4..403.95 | 1.53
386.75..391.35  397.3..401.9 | 1.57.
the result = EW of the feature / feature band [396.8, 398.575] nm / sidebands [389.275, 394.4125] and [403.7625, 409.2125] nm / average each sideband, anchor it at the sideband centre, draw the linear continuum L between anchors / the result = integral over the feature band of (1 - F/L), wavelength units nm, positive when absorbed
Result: 0.21 nm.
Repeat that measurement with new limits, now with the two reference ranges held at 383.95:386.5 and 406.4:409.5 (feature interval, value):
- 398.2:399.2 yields -0.15 nm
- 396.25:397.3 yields 0.56 nm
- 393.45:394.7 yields 0.47 nm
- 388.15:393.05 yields 0.04 nm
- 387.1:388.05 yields 0.08 nm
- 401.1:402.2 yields -0.21 nm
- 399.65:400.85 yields -0.21 nm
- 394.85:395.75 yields 0.00 nm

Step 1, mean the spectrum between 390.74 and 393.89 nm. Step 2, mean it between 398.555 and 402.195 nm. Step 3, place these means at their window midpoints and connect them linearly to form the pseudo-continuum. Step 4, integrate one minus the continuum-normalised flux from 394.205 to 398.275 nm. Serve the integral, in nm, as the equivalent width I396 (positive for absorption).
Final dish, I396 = 0.80 nm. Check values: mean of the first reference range 11.9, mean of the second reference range 21.5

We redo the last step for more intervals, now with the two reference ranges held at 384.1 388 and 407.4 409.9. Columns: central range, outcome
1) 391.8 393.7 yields 0.67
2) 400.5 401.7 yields -0.20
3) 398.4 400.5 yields -0.36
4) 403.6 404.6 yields -0.05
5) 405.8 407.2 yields 0.08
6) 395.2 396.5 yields 0.17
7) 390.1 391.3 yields -0.14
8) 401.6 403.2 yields -0.25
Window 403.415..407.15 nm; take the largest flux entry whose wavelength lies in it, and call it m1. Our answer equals 22.1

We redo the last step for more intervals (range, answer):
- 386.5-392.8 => 17.6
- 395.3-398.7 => 20.1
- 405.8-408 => 20.9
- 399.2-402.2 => 22.7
